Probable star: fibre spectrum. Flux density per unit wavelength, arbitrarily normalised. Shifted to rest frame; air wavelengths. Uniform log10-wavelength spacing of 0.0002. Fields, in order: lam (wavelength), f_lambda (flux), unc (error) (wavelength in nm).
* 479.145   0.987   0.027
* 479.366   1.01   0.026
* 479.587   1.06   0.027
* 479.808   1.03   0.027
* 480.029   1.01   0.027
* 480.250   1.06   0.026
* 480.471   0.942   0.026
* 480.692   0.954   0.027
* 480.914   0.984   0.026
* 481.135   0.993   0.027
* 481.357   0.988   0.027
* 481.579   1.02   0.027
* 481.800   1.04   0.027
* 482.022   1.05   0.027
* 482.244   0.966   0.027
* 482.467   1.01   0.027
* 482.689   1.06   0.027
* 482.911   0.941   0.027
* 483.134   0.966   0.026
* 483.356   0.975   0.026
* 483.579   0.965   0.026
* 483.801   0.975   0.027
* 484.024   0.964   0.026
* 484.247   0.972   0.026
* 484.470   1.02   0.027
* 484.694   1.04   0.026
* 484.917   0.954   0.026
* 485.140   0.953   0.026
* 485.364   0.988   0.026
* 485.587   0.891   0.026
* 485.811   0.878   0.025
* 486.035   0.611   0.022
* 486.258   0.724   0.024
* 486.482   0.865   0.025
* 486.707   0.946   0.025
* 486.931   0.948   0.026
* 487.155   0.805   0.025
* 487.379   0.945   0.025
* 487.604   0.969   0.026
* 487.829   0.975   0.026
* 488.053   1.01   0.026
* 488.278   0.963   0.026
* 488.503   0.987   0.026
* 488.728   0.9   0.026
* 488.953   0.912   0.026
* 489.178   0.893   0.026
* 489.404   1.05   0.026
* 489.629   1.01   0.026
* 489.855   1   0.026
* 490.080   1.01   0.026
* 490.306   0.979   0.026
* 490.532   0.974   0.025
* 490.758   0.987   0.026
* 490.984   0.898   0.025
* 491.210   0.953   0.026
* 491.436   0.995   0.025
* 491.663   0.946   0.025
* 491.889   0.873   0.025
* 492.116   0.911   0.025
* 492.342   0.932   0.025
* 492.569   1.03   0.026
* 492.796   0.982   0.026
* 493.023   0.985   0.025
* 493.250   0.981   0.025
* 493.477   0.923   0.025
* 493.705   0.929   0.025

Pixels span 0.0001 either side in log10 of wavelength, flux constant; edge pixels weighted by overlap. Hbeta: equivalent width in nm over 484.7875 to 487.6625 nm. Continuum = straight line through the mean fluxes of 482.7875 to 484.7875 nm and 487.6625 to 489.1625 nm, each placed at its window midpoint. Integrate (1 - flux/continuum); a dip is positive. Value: 0.25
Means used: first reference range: 0.98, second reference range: 0.954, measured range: 0.882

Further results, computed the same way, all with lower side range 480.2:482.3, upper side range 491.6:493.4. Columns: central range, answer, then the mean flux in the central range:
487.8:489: 0.01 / 0.96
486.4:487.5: 0.08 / 0.903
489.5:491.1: -0.03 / 0.981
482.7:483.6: 0.02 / 0.972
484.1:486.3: 0.17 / 0.91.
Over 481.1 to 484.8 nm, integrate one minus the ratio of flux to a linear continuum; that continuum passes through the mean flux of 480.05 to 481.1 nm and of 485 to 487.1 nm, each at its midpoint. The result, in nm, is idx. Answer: -0.24 nm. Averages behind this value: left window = 0.988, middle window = 0.997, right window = 0.867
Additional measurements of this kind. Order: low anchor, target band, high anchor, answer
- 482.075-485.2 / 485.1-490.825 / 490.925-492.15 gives 0.15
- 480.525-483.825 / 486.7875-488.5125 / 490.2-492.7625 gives 0.04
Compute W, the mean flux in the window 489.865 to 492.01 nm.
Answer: 0.959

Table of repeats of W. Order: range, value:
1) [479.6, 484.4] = 0.995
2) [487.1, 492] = 0.958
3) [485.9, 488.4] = 0.888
